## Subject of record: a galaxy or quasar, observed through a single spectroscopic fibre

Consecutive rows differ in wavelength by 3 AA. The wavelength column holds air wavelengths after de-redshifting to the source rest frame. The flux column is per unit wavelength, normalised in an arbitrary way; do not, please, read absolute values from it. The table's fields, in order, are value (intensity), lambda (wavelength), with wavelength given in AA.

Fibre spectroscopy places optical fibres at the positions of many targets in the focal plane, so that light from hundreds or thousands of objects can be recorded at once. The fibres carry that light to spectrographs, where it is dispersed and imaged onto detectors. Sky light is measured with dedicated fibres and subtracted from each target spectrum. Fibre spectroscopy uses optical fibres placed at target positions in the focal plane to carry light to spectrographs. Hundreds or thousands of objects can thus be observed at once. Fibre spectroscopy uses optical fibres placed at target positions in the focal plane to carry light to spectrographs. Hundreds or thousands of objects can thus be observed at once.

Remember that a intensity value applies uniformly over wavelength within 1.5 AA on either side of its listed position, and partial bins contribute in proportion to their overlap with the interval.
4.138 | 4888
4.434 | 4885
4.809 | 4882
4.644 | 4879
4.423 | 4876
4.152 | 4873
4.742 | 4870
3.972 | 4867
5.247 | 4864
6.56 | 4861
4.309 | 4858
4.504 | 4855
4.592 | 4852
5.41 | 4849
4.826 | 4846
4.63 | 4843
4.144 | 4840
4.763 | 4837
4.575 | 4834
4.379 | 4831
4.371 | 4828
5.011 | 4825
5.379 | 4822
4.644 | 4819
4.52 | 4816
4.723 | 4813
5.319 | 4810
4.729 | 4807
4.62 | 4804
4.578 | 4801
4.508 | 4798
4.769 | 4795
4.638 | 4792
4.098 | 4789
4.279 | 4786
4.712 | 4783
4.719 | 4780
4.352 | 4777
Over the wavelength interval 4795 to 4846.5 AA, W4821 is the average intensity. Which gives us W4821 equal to 4.69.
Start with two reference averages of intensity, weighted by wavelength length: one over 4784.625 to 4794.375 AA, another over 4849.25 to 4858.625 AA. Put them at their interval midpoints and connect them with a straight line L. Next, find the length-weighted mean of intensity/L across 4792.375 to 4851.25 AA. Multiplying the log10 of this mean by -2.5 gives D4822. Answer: -0.055 mag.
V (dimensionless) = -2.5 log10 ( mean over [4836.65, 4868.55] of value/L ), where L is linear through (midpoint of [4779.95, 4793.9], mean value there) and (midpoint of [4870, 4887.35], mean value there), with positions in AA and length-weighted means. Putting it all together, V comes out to -0.076 mag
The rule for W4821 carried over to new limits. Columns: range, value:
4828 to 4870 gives 4.75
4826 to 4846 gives 4.52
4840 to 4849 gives 4.74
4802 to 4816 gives 4.8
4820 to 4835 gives 4.75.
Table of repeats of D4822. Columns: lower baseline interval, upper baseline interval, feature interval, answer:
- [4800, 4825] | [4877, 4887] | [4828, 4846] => 0.05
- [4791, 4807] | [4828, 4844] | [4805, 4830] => -0.06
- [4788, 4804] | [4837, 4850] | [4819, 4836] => -0.02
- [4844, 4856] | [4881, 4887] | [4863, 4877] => 0.05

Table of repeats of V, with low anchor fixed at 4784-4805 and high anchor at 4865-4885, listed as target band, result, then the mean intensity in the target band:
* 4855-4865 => -0.17 mag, 5.25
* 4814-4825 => -0.09 mag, 4.86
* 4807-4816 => -0.09 mag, 4.89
